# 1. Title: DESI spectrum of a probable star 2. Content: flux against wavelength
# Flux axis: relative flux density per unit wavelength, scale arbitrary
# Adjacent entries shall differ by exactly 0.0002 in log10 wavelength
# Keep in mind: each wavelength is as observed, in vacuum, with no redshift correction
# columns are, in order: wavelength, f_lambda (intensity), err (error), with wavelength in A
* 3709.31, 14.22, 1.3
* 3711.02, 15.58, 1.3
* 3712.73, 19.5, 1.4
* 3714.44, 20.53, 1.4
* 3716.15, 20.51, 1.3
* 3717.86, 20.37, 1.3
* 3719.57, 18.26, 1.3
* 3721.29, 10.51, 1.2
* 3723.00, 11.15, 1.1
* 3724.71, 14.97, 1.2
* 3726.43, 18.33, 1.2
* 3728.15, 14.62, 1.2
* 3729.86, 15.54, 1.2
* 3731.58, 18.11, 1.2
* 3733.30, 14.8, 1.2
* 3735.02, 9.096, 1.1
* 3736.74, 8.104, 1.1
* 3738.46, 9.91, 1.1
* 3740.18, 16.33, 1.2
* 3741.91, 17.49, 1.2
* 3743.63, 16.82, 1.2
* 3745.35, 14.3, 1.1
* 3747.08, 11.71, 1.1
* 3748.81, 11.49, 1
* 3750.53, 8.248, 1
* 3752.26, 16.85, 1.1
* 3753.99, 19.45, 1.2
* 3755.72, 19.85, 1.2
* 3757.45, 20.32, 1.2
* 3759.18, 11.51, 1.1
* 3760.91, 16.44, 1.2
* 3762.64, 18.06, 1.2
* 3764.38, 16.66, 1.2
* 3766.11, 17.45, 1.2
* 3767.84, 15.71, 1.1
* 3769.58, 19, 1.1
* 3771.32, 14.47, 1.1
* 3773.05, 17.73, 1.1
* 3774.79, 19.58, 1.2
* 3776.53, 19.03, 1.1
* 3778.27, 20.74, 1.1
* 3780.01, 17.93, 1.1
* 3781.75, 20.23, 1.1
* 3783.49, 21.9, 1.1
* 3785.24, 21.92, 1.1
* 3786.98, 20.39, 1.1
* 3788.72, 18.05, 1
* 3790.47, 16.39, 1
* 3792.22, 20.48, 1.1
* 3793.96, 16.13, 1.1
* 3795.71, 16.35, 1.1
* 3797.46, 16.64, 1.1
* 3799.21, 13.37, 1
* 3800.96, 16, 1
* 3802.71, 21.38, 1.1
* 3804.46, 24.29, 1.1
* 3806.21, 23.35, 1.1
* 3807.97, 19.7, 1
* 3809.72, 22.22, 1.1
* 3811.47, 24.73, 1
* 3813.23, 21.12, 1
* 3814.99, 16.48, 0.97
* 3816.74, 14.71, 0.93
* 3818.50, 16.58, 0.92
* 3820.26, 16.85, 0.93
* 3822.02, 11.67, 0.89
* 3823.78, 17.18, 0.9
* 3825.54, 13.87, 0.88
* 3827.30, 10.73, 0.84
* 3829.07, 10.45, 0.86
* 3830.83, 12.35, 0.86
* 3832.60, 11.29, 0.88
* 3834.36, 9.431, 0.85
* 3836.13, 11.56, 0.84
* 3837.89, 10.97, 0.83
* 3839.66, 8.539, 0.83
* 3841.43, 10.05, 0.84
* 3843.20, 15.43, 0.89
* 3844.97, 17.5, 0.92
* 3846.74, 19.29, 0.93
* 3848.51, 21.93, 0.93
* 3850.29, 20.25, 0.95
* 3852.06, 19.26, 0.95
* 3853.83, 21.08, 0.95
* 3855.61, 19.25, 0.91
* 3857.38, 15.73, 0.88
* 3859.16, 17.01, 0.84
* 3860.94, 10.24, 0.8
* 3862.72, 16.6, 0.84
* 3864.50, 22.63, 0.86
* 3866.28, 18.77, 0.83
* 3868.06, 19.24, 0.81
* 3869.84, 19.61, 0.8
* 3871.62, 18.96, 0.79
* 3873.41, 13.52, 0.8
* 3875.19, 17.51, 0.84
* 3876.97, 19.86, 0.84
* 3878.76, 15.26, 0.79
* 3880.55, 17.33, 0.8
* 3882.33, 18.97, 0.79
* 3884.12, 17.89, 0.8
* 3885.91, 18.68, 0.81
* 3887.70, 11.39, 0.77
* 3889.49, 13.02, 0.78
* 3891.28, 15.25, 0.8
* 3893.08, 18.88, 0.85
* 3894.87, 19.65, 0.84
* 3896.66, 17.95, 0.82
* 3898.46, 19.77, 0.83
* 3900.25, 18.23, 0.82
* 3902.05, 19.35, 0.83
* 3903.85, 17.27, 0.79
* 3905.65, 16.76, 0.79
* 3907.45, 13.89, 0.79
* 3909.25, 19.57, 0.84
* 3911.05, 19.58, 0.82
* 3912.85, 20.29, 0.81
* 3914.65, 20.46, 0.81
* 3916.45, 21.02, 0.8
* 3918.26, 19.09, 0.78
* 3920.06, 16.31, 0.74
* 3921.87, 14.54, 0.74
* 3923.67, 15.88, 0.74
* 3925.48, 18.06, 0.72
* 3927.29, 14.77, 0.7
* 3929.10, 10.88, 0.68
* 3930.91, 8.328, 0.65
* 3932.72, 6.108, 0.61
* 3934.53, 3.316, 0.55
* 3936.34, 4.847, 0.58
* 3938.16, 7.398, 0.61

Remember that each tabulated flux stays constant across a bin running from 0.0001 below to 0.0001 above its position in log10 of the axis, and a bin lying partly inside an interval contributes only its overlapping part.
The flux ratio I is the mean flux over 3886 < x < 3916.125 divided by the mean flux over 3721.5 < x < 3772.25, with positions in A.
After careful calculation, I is 1.2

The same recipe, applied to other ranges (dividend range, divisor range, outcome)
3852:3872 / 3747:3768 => 1.15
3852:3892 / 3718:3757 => 1.19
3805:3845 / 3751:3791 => 0.83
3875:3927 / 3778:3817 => 0.91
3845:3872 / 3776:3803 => 1.01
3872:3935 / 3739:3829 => 0.94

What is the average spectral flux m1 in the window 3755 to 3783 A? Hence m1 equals 17.8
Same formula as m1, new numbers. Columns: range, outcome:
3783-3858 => 16.9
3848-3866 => 18.3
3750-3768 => 16.6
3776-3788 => 20.3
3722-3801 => 16.3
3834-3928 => 17.1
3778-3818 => 19.3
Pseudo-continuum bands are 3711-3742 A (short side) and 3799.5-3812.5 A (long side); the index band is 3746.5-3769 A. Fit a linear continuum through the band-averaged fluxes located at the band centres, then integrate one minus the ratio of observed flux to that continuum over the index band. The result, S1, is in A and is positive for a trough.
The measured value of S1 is 2.5 A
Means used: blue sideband 15.4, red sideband 21.3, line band 15.8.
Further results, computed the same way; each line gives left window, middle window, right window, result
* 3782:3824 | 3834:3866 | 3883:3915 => 3.63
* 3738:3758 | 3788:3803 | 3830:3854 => -2.02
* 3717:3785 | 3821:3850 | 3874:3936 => 4.85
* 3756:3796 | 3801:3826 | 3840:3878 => -1.27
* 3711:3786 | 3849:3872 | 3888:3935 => -3.10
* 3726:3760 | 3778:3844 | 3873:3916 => -2.89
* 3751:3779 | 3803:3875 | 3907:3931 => 2.48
